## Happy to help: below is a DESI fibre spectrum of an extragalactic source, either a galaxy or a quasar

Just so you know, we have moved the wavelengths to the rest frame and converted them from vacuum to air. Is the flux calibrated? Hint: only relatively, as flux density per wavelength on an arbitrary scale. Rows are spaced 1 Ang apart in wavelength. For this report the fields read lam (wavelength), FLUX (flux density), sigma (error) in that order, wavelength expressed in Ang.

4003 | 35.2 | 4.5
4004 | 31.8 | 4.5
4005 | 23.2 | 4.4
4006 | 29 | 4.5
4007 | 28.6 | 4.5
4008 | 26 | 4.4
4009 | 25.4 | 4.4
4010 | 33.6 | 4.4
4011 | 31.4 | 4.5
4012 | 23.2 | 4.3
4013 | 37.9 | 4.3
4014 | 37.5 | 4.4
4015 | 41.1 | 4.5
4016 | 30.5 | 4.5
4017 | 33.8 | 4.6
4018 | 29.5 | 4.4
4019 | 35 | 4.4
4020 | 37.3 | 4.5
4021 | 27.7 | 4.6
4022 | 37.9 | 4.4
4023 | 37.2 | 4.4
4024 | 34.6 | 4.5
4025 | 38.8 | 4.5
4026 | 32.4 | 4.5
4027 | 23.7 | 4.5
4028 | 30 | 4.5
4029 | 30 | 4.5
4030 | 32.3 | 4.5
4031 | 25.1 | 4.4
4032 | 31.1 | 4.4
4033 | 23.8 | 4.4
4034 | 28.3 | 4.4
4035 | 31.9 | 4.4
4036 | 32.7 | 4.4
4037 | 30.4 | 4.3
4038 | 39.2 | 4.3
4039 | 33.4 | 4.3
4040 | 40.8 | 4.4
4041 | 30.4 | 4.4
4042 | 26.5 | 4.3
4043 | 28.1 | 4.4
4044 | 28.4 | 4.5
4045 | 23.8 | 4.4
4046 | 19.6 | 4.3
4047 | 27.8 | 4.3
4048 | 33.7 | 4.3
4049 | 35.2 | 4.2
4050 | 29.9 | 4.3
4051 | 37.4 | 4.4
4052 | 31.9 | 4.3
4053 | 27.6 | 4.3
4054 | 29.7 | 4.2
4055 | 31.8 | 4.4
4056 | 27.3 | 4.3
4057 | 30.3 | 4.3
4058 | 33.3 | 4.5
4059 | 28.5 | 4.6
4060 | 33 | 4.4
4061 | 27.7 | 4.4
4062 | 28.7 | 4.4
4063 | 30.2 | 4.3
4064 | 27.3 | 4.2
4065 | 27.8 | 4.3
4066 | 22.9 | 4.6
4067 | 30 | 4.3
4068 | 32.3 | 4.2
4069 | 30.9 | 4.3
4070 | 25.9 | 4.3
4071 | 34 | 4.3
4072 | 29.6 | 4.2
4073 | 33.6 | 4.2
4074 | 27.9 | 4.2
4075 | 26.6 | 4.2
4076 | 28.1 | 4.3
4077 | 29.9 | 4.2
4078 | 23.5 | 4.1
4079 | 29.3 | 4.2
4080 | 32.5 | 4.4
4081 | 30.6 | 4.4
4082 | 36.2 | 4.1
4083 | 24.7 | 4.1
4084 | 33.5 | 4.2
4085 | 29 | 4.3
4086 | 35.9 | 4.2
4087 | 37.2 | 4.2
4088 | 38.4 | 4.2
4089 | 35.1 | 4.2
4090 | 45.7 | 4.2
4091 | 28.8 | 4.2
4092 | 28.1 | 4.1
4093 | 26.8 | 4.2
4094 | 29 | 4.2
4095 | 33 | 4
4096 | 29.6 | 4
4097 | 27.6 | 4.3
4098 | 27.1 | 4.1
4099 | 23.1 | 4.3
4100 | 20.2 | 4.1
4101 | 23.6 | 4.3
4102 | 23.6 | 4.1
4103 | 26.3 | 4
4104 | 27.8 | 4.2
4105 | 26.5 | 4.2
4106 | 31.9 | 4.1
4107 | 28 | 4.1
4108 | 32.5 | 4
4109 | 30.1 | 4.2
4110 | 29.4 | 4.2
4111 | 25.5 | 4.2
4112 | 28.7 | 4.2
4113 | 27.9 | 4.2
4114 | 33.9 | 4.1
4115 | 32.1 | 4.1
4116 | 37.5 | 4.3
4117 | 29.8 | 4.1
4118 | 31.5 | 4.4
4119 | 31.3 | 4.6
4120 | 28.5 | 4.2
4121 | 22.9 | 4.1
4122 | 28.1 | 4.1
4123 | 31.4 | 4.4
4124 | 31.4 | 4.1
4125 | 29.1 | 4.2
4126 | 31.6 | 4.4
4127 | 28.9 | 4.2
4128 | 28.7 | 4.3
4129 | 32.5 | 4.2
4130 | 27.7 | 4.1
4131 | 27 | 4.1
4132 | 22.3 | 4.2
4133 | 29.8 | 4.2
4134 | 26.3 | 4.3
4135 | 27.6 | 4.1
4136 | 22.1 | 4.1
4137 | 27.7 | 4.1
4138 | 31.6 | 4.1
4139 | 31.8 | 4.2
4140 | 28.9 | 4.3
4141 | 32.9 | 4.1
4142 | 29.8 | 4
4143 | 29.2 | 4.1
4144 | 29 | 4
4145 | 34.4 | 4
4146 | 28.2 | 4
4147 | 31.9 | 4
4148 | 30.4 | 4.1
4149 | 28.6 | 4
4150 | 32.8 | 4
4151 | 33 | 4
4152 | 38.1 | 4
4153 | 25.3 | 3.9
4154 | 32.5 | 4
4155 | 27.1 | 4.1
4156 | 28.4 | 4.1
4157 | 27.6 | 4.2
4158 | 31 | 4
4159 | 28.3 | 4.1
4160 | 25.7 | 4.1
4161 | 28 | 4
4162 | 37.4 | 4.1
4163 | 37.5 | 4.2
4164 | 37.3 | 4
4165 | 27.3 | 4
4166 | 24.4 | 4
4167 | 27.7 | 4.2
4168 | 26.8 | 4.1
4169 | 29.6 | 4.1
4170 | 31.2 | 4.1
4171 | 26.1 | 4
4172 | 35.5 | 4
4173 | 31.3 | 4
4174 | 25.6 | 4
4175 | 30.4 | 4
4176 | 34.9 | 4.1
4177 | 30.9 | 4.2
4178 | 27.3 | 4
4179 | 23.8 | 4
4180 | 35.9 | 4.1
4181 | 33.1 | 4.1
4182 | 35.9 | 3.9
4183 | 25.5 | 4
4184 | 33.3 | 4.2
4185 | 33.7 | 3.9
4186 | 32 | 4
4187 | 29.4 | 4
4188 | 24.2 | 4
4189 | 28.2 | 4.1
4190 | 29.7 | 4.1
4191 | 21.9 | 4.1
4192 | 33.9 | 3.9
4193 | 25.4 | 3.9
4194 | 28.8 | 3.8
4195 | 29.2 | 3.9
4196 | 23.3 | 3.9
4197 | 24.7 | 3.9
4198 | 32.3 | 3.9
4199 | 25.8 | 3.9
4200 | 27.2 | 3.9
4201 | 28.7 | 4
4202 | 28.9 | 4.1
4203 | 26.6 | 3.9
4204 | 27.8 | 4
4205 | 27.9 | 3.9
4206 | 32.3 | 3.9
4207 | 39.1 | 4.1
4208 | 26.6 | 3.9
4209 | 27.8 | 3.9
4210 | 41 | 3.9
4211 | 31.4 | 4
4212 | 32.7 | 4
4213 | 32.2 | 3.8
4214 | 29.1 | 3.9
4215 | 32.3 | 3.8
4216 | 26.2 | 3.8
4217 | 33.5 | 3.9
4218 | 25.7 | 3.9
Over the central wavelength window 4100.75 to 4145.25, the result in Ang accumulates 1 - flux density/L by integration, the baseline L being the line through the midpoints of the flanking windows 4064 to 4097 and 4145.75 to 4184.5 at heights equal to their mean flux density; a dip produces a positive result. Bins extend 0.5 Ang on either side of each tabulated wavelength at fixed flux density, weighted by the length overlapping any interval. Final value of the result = 2.15 Ang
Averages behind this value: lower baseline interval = 30.7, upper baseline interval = 30.4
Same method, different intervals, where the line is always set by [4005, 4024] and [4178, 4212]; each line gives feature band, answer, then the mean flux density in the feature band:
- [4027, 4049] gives 1.4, 29.9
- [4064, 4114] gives 2.5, 29.5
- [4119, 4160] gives 1.4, 29.3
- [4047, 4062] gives 0.3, 31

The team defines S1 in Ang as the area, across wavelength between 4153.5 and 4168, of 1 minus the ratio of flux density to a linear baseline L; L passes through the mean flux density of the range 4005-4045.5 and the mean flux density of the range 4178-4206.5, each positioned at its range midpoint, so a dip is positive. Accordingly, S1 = -0.3 Ang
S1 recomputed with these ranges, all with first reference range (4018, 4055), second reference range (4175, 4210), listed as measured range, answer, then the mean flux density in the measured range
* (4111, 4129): 0.1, 30.1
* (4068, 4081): 0.5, 29.5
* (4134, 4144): 0.4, 28.9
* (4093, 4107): 1.6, 26.9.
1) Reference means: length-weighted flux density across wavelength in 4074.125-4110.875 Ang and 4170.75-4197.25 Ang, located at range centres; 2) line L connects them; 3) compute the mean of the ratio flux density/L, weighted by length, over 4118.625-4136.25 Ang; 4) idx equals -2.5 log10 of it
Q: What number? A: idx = 0.05 mag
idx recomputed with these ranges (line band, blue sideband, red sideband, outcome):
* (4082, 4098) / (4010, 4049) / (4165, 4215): -0.04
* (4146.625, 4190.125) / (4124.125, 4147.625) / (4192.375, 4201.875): -0.08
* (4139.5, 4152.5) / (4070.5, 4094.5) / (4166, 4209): -0.04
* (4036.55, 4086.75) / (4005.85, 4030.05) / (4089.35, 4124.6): 0.02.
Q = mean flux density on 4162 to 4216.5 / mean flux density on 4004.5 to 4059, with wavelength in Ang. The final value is 0.96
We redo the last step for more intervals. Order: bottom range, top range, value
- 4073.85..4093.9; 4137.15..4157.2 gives 0.97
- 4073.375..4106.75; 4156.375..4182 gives 1.02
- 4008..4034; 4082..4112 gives 0.93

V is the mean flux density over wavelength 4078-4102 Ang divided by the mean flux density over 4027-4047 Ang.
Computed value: 1.0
